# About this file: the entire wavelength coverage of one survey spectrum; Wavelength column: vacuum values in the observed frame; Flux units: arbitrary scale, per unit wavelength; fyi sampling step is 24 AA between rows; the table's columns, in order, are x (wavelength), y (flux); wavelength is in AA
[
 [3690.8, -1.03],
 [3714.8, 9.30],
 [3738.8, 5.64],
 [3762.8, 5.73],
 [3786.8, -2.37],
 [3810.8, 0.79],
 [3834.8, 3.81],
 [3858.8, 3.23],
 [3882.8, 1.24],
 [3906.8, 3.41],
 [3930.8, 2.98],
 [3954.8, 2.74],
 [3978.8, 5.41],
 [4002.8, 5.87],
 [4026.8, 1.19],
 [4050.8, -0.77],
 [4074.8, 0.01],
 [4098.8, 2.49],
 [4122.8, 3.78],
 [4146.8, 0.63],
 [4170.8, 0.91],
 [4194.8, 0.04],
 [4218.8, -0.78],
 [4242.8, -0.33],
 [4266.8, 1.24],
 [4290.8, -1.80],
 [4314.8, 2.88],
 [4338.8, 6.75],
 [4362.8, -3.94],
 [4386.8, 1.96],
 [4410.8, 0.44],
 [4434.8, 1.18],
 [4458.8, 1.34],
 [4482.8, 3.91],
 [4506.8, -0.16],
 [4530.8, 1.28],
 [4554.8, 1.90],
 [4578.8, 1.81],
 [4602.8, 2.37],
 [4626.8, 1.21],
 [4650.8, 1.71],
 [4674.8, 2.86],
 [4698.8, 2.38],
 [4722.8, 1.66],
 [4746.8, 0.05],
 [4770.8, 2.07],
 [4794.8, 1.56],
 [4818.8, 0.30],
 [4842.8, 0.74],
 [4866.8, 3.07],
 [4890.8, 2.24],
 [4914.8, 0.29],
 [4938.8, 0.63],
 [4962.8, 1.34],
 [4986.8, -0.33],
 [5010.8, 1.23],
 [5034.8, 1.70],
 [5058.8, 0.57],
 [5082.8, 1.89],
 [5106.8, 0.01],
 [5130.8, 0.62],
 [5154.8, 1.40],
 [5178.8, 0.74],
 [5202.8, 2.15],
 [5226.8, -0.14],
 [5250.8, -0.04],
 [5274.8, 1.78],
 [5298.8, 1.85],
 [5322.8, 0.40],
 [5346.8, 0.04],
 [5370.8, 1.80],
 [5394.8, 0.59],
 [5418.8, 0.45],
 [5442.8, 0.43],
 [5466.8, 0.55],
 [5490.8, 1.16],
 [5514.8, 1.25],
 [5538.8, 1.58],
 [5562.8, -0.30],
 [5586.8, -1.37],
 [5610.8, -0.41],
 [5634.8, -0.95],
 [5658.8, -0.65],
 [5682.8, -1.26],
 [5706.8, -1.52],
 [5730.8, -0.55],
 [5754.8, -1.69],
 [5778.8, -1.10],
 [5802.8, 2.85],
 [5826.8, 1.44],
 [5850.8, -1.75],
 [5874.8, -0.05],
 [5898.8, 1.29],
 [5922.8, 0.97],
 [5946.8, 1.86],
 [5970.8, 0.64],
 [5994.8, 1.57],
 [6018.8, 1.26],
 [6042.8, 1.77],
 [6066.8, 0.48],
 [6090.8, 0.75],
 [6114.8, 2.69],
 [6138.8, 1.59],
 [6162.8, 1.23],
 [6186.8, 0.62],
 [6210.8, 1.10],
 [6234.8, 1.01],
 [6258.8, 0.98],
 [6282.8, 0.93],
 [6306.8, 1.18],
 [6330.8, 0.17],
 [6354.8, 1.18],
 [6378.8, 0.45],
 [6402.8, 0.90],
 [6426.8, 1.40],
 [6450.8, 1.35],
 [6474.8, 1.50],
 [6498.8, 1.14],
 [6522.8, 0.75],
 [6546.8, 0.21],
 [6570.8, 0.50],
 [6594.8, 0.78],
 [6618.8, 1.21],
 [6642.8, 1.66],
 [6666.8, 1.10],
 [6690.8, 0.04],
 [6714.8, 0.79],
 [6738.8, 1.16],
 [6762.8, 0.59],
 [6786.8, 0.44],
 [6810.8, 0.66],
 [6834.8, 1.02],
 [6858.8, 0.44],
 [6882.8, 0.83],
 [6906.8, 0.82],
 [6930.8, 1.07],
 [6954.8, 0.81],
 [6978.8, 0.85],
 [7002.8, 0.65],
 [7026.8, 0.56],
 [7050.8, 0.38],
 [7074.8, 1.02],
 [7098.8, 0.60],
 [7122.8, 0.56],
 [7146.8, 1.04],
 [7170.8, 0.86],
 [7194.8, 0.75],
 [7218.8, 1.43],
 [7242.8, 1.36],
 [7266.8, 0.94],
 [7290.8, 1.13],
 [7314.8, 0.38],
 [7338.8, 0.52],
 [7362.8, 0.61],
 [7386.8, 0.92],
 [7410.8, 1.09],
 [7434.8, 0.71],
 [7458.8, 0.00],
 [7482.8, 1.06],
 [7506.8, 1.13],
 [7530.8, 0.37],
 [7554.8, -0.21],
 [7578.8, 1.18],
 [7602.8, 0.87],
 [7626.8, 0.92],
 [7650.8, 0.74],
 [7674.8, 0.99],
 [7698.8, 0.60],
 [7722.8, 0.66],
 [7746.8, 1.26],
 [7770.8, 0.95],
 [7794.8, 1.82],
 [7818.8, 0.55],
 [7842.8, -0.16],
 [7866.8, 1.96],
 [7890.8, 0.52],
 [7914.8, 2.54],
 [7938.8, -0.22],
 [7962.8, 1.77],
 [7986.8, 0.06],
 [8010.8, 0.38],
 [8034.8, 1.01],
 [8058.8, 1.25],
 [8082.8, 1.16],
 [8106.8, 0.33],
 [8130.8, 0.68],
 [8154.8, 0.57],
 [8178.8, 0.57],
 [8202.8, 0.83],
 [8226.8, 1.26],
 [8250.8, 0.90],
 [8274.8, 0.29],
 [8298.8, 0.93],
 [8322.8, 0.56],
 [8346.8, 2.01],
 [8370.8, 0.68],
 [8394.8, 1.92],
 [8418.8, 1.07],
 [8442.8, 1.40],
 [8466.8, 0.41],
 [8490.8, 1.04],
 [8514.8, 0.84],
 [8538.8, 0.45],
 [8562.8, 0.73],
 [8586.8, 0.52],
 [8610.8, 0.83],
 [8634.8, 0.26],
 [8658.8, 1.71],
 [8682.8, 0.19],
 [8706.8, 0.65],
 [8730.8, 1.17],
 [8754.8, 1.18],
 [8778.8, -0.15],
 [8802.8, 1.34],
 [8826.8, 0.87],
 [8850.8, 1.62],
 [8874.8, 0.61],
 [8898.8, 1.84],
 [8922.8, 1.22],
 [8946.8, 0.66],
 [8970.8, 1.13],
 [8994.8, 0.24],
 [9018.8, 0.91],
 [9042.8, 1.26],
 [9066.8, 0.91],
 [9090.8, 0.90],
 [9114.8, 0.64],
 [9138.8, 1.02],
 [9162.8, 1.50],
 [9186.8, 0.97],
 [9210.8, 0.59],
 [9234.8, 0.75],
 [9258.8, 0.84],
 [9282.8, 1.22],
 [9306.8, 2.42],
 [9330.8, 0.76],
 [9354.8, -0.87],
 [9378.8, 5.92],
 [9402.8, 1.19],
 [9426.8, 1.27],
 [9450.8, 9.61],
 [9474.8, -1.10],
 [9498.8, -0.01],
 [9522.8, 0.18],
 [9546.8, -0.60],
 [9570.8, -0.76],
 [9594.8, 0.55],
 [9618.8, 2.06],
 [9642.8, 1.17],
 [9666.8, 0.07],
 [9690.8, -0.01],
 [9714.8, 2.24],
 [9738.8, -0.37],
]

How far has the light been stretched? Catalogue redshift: 0.56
